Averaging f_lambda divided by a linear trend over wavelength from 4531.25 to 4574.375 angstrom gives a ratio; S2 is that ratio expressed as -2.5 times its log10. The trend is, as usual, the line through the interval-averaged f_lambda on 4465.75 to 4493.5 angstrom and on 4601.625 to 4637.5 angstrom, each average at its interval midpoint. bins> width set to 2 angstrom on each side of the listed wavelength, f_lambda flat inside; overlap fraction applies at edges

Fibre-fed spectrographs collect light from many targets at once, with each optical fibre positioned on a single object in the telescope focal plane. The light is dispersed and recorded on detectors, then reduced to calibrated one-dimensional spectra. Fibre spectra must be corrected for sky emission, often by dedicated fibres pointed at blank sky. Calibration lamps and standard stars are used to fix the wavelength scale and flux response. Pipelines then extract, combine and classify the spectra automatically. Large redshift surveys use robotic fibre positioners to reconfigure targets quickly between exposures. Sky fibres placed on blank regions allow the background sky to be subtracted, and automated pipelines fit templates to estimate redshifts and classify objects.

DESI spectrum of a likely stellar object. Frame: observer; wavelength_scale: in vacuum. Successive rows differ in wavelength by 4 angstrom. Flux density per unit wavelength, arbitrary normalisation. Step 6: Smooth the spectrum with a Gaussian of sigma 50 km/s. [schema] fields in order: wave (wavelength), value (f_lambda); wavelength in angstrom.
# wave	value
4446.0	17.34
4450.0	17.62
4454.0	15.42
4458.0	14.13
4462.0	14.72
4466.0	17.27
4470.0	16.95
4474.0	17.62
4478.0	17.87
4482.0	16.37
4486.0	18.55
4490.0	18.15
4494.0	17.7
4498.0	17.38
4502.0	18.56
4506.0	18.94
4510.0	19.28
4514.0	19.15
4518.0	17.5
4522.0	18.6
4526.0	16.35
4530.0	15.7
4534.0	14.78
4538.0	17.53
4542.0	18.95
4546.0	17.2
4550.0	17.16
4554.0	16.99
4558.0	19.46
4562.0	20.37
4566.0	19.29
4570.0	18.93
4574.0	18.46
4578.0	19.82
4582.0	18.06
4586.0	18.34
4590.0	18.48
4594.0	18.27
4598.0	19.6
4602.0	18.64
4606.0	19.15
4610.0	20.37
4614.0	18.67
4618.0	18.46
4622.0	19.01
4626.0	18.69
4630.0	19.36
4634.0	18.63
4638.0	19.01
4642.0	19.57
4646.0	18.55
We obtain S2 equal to 0.017 mag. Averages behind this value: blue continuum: 17.6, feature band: 18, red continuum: 19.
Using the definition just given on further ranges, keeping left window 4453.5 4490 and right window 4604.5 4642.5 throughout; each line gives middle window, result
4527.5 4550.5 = 0.06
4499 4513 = -0.10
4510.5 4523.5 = -0.07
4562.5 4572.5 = -0.06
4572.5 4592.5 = -0.01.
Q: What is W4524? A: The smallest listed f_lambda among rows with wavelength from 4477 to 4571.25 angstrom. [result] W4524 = 14.78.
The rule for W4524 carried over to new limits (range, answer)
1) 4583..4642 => 18.27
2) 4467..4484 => 16.37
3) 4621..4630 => 18.69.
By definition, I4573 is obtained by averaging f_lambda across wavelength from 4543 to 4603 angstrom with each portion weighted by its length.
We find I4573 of 18.6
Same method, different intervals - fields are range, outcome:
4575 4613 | 18.9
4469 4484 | 17.2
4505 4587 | 18.1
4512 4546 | 17.3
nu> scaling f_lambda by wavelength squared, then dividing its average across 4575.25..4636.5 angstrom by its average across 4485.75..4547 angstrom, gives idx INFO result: 1.1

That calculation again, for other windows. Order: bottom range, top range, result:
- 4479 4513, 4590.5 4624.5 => 1.10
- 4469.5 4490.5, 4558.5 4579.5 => 1.15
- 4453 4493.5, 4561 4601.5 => 1.18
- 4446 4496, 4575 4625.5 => 1.18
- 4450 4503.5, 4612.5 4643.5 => 1.19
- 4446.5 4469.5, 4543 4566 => 1.20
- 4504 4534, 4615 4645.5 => 1.12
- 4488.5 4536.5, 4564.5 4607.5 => 1.10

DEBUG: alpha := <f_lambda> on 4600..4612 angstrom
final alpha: 19.4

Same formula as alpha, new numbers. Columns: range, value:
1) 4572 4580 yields 19.1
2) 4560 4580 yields 19.4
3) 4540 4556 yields 17.6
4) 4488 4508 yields 18.1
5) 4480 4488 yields 17.5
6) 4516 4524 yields 18.1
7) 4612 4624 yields 18.7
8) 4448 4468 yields 15.8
